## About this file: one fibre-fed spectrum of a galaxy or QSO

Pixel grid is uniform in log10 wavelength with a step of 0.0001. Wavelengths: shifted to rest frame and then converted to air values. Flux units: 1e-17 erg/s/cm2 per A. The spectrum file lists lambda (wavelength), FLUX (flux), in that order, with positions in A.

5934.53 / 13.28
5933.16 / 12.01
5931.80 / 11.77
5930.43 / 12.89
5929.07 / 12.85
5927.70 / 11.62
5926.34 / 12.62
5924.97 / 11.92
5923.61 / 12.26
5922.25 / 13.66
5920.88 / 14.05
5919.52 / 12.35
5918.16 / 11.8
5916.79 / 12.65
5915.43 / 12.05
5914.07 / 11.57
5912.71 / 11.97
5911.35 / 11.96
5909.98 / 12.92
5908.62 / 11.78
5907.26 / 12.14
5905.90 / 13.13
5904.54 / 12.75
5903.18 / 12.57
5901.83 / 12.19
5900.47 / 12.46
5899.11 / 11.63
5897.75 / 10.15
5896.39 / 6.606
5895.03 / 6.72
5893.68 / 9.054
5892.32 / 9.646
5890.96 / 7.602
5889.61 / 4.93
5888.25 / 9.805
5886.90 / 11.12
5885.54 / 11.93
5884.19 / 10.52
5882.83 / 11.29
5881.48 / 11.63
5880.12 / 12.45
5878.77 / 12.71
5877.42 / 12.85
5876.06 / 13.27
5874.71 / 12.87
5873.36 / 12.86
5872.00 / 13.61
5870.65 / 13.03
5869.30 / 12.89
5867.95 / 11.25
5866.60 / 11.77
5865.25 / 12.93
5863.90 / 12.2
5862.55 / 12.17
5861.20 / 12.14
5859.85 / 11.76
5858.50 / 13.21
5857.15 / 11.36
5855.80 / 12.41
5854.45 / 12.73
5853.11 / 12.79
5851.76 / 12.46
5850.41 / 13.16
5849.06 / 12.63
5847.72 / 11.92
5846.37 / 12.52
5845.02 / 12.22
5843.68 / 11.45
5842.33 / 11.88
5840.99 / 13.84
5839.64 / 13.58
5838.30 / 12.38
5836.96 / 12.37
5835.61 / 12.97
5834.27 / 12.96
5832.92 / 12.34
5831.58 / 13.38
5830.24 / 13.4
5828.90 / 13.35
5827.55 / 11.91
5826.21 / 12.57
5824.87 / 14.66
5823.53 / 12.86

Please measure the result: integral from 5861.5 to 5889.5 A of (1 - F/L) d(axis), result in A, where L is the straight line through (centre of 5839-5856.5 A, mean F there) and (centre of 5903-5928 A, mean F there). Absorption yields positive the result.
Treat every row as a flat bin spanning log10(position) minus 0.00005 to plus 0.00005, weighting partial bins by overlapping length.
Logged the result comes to 1.1 A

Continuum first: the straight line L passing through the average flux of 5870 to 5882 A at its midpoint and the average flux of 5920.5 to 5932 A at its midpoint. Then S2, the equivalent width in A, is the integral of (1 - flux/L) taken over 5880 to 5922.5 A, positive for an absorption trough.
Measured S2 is 5.3 A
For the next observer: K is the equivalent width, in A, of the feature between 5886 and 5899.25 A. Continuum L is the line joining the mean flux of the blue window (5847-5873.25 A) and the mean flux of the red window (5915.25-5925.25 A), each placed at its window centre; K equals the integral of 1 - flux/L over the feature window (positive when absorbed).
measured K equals 4.1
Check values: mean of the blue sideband 12.5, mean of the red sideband 12.6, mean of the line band 8.66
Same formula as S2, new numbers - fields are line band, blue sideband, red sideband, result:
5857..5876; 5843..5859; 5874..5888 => -0.47 A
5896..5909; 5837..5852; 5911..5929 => 0.80 A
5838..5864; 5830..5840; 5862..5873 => 0.51 A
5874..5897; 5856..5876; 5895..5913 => 3.25 A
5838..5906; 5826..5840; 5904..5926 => 5.16 A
